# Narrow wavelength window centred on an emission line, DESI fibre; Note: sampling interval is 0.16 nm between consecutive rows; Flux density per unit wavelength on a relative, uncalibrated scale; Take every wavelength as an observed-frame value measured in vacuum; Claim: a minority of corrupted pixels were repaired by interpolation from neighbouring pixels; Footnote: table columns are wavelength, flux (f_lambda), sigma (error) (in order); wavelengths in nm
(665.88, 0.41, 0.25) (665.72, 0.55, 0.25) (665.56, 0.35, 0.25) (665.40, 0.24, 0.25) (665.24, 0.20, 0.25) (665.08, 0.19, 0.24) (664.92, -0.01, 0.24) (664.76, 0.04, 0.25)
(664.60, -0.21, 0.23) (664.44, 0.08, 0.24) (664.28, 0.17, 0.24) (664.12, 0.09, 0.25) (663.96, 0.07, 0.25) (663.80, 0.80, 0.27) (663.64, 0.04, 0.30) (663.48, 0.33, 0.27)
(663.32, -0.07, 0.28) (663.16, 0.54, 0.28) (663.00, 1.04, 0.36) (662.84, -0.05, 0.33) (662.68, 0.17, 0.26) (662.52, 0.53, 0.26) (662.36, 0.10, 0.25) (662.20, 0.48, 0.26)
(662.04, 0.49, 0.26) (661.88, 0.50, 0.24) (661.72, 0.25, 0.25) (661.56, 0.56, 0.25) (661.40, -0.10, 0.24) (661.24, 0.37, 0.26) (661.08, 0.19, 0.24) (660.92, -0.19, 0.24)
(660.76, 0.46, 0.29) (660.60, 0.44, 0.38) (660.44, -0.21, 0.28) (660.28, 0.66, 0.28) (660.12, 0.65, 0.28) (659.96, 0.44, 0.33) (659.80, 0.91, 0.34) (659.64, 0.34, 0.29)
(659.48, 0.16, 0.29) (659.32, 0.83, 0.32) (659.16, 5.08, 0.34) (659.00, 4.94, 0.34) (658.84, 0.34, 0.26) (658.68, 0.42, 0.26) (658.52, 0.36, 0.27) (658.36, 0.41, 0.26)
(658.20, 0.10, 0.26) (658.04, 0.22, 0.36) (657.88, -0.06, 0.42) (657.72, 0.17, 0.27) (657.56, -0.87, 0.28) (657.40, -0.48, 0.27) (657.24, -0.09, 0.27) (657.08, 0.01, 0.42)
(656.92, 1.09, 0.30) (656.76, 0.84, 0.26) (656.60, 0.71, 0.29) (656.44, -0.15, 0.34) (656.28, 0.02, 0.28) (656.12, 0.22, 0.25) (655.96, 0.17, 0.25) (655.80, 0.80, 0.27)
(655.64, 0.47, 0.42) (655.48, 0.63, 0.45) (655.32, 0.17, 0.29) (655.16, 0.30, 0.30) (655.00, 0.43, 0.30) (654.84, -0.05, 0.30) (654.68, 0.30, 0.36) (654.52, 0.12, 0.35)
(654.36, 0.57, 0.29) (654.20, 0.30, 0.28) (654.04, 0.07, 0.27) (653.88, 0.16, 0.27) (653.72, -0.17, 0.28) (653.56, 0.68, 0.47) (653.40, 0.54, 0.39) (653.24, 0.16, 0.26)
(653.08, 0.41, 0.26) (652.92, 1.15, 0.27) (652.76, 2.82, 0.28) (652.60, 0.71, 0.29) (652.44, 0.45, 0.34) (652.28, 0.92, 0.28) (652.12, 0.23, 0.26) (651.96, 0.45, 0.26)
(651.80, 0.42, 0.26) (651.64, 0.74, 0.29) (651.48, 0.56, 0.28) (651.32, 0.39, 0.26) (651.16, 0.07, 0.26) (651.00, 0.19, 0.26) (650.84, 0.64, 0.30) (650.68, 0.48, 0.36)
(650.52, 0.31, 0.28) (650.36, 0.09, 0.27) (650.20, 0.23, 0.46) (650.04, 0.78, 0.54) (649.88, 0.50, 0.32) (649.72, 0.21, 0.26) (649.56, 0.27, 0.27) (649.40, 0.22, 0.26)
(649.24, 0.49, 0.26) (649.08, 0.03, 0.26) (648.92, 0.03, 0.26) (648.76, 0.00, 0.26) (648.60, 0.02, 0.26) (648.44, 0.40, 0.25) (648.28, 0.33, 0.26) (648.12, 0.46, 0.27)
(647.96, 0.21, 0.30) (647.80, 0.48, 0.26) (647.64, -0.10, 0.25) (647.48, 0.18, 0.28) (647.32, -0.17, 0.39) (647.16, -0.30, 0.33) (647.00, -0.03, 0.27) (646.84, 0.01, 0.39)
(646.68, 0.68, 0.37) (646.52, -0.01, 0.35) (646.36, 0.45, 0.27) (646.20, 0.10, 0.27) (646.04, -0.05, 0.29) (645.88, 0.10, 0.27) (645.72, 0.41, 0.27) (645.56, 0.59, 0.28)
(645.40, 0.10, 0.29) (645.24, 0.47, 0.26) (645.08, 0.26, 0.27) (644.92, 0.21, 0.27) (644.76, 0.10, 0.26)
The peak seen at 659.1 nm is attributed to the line [O III]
